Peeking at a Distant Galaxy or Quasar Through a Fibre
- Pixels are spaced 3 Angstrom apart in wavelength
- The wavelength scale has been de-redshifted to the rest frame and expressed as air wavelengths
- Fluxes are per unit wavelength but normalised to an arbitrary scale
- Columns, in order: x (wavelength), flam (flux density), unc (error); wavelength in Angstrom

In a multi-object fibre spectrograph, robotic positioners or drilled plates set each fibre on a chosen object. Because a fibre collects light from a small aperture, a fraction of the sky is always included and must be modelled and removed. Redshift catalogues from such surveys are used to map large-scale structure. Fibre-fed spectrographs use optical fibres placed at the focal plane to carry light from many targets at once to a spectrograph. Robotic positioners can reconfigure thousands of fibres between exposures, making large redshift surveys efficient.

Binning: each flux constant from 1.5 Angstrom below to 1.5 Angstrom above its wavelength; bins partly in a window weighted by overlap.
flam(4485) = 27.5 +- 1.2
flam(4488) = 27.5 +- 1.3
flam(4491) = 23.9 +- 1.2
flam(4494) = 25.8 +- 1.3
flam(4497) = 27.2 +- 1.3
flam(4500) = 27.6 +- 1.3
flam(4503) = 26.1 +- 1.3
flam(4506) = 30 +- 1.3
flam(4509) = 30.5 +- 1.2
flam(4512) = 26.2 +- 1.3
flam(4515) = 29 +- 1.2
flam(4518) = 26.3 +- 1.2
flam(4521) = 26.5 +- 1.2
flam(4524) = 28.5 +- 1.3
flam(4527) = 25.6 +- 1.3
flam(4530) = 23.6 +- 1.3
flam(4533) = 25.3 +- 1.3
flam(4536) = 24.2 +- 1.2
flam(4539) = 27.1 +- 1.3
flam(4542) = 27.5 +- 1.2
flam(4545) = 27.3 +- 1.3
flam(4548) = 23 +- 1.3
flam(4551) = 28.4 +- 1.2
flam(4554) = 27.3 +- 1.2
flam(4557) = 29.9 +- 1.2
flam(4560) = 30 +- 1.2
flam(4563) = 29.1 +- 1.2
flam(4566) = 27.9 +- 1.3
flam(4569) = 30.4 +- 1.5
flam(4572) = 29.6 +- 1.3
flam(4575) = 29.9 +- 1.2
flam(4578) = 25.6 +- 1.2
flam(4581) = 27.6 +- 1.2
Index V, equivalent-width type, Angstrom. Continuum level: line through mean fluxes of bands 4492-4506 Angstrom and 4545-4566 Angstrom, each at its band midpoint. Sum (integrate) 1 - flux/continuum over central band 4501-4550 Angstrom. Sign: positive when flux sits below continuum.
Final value 1.2 Angstrom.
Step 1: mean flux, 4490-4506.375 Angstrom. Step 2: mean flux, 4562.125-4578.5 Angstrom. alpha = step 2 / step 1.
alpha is 1.09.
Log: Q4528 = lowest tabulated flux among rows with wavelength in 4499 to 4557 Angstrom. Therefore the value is 23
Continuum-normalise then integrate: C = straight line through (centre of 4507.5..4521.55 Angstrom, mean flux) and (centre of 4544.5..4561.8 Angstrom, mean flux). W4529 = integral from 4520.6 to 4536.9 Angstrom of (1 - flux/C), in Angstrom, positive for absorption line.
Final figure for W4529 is 1.26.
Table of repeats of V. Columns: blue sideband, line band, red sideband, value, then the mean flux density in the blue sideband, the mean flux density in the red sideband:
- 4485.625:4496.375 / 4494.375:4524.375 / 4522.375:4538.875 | -2.2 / 26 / 25.6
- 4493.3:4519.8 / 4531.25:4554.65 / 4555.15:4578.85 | 1.9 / 27.7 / 29.1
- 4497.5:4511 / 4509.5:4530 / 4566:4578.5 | 1.1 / 28.4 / 29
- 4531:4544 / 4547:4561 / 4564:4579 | -0.2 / 26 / 28.8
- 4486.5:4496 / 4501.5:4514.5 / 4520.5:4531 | -1.2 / 25.8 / 26.1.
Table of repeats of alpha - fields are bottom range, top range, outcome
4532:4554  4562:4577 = 1.12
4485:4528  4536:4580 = 1.03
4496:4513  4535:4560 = 0.97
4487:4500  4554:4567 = 1.11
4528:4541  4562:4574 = 1.16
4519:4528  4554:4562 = 1.09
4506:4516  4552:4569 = 1.01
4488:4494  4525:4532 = 0.99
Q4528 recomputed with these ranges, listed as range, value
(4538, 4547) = 27.1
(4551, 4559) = 27.3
